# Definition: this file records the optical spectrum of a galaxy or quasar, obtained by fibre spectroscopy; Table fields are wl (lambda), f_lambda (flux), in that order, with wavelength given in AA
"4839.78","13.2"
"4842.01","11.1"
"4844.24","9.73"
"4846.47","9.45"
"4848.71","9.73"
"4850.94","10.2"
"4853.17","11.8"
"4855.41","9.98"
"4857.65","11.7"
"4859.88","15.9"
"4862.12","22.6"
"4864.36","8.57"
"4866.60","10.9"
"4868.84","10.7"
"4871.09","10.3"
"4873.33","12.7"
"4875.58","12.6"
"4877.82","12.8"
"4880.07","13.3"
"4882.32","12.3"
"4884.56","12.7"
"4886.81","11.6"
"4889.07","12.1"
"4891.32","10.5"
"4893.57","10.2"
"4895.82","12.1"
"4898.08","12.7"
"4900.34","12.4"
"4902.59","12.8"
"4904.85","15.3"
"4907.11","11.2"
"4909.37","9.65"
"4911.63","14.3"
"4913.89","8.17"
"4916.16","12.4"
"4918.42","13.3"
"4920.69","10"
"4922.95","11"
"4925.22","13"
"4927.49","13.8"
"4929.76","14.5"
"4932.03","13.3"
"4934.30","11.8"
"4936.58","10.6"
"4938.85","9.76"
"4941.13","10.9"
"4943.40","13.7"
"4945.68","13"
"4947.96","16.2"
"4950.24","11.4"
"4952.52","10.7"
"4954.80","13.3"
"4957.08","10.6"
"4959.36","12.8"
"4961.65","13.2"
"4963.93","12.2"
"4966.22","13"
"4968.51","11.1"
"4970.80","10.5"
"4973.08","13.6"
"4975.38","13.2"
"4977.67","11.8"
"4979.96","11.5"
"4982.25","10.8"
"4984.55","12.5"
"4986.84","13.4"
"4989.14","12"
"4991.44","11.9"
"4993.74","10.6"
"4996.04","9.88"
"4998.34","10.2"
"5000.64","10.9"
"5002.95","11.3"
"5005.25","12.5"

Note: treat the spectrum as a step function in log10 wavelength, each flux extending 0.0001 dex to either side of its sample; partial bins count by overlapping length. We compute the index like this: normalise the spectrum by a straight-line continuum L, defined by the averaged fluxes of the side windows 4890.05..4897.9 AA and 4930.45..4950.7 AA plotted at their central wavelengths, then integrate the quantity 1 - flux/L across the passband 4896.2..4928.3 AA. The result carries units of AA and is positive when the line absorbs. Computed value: -1.4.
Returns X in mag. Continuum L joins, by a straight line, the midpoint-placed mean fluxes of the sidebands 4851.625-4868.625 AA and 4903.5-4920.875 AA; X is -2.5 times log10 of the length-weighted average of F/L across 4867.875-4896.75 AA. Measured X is 0.055 mag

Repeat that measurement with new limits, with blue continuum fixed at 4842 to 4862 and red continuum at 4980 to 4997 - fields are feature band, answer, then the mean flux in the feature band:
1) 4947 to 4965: -0.08 mag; 12.5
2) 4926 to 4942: -0.05 mag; 12.1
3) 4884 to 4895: 0.02 mag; 11.4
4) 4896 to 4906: -0.14 mag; 13.2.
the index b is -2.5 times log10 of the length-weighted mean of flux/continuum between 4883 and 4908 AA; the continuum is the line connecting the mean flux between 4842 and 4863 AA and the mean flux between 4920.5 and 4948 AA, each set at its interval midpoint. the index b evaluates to 0.01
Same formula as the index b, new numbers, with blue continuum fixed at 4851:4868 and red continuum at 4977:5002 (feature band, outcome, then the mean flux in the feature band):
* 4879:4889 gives 0.013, 12.4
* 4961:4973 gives -0.041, 12.1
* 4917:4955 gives -0.031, 12.3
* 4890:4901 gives 0.081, 11.6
